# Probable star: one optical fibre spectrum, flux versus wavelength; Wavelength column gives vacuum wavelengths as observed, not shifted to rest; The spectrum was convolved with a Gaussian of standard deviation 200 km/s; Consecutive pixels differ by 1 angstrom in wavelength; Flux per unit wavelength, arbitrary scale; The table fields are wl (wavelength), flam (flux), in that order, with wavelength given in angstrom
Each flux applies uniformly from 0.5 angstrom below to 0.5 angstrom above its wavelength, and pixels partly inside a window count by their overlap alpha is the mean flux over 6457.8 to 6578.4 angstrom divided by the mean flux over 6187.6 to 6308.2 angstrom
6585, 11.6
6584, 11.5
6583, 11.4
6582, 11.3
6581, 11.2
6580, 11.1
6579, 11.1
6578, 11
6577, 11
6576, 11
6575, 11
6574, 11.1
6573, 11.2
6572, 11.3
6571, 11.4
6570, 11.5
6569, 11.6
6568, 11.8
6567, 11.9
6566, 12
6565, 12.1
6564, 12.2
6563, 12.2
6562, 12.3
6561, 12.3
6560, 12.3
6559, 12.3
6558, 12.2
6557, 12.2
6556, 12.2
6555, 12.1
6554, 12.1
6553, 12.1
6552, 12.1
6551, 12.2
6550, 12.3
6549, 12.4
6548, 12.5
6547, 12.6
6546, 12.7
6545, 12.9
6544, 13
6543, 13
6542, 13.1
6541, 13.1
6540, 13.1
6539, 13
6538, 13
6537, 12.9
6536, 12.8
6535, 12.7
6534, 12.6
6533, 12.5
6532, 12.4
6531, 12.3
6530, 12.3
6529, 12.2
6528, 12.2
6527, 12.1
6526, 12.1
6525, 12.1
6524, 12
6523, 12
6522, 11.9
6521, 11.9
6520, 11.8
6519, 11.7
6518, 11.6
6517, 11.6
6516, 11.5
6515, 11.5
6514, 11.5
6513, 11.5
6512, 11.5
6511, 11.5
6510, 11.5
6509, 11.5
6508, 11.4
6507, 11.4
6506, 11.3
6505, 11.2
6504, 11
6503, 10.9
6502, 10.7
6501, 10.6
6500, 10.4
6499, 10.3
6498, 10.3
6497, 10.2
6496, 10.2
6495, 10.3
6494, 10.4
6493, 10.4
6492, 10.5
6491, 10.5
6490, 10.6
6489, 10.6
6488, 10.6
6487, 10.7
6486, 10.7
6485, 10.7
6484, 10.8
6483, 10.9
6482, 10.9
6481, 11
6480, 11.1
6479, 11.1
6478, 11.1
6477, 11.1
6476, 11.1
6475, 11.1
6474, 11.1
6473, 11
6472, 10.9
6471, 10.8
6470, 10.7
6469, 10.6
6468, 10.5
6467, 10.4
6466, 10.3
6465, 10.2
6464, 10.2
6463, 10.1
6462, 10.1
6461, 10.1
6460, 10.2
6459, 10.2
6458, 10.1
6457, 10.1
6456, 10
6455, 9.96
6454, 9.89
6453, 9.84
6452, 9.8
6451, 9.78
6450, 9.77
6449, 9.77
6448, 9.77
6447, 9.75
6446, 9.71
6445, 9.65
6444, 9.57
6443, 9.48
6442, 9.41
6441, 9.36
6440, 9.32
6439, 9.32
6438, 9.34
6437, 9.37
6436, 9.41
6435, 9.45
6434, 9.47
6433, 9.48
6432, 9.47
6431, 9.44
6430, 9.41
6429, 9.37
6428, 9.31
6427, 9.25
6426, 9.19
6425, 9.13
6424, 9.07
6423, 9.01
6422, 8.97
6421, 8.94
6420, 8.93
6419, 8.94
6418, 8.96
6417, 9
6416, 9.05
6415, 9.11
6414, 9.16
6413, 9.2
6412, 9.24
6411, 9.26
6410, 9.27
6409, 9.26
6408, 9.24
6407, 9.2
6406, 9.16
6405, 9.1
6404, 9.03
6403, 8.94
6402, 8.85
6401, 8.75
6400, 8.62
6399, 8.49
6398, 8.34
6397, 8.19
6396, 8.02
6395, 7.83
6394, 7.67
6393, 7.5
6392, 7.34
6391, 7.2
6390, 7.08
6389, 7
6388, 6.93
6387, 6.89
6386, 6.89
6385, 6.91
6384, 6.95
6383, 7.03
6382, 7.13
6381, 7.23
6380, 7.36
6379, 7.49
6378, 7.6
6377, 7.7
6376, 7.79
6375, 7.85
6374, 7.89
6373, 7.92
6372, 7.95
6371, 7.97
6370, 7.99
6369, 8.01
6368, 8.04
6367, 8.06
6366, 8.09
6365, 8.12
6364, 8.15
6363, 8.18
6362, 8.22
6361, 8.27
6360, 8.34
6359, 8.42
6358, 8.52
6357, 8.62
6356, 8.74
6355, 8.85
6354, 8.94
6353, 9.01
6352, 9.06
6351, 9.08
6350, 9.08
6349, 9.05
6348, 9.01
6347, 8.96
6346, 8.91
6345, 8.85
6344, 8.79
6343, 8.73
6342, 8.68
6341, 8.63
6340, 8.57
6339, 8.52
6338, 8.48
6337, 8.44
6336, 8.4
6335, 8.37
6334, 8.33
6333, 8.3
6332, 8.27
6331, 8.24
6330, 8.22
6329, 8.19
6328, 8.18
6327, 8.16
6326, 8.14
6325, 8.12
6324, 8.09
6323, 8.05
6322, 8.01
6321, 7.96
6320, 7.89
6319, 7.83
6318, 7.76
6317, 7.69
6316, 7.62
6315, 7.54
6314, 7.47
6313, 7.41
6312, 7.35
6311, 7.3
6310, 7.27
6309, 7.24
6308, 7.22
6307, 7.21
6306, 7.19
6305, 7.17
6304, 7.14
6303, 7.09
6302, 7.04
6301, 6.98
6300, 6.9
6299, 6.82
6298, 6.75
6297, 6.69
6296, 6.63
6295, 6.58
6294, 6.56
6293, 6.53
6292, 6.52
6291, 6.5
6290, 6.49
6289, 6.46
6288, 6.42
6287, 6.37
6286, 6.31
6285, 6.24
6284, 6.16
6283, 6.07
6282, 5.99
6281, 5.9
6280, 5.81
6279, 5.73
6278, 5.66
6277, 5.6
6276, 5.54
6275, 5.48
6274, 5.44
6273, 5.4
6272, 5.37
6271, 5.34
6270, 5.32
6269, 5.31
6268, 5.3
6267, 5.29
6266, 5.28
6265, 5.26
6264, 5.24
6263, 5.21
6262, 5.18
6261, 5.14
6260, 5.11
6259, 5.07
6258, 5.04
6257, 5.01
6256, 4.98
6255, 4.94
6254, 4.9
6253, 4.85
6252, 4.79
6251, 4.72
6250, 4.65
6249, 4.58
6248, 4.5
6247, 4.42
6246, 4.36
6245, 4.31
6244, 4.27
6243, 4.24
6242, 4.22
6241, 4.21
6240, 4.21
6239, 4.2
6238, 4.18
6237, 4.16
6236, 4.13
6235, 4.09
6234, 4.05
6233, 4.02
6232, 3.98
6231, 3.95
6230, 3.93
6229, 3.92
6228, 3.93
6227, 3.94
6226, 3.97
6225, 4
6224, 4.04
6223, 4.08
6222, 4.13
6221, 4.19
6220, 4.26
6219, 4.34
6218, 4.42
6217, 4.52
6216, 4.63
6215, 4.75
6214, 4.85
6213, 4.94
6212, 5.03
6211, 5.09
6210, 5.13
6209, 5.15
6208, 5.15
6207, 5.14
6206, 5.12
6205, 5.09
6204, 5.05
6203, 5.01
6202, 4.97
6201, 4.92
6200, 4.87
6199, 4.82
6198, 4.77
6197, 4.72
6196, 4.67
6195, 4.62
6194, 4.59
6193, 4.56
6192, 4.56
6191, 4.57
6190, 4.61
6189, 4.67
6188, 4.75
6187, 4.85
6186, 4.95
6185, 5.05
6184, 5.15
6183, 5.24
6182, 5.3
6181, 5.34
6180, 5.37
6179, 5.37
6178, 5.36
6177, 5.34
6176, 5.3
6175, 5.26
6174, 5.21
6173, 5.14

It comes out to 2.22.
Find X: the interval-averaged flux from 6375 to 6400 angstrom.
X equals 7.47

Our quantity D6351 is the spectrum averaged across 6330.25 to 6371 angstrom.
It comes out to 8.52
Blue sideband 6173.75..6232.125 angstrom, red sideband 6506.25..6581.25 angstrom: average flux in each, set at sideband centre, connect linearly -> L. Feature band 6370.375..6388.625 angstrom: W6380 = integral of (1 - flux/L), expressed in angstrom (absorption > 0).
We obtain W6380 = 2.3 angstrom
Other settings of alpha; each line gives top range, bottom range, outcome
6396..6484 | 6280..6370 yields 1.25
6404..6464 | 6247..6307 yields 1.63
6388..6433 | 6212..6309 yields 1.66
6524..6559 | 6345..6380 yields 1.50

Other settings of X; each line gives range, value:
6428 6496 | 10.2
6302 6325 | 7.53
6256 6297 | 5.75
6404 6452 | 9.32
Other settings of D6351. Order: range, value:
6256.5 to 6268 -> 5.17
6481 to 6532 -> 11.2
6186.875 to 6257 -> 4.53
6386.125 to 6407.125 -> 8.06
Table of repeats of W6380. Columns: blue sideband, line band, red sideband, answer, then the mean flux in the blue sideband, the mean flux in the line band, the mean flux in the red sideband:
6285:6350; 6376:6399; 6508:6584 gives 4.06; 7.67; 7.41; 12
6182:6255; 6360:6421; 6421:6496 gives 2.50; 4.56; 8.17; 10.1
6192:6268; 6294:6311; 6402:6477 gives -1.67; 4.62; 6.99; 9.67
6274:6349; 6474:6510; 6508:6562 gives 1.55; 7.37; 10.8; 12.2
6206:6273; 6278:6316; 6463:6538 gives -3.98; 4.63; 6.73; 11.2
